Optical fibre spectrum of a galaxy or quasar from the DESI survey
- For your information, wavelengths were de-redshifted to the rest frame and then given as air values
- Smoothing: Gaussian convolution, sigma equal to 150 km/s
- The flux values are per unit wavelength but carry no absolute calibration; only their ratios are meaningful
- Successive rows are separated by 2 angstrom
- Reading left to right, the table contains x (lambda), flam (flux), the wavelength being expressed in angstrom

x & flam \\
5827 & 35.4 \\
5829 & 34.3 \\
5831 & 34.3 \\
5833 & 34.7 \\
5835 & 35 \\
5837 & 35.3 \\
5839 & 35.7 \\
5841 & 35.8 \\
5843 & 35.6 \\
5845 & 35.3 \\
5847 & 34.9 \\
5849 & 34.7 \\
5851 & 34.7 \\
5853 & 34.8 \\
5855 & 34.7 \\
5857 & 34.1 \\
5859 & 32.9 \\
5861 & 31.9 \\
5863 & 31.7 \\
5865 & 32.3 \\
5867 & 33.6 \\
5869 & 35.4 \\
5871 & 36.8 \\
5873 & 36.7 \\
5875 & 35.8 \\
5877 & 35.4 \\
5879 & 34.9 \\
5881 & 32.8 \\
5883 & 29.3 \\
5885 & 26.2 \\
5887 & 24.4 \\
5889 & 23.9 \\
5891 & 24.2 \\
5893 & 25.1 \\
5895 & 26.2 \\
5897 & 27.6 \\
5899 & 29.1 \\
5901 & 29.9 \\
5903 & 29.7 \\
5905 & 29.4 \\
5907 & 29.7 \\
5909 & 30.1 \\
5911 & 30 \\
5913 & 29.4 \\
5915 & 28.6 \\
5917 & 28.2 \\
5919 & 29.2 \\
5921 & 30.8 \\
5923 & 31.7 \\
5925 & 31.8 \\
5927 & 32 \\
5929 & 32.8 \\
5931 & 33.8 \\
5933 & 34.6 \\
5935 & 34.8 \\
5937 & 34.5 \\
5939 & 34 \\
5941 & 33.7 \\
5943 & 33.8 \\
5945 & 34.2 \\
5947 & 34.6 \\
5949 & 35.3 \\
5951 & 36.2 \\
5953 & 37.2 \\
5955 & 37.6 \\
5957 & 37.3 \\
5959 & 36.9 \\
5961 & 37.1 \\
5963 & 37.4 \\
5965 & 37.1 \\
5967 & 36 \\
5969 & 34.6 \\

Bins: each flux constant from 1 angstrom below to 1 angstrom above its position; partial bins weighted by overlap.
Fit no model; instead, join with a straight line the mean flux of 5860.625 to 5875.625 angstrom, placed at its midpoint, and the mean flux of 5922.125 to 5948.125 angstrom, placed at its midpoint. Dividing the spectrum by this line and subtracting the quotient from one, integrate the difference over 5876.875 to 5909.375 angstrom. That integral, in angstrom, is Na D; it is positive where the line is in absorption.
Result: 5.31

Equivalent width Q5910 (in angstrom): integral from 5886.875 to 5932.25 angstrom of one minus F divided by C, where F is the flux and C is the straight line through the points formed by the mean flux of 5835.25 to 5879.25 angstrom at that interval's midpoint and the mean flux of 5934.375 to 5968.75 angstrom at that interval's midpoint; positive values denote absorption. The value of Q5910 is 7.9 angstrom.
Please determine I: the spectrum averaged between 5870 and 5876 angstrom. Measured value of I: 36.4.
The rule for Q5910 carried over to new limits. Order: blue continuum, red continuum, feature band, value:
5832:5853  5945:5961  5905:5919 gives 2.6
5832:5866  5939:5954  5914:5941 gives 2.1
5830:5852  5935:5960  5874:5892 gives 2.8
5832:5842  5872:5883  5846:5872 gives 0.7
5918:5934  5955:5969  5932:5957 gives -0.4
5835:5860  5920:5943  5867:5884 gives -0.1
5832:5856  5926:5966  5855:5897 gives 4.7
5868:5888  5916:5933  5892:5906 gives 1.8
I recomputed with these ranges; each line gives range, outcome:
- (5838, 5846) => 35.6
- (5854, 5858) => 34.4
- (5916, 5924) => 30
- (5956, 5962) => 37.1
